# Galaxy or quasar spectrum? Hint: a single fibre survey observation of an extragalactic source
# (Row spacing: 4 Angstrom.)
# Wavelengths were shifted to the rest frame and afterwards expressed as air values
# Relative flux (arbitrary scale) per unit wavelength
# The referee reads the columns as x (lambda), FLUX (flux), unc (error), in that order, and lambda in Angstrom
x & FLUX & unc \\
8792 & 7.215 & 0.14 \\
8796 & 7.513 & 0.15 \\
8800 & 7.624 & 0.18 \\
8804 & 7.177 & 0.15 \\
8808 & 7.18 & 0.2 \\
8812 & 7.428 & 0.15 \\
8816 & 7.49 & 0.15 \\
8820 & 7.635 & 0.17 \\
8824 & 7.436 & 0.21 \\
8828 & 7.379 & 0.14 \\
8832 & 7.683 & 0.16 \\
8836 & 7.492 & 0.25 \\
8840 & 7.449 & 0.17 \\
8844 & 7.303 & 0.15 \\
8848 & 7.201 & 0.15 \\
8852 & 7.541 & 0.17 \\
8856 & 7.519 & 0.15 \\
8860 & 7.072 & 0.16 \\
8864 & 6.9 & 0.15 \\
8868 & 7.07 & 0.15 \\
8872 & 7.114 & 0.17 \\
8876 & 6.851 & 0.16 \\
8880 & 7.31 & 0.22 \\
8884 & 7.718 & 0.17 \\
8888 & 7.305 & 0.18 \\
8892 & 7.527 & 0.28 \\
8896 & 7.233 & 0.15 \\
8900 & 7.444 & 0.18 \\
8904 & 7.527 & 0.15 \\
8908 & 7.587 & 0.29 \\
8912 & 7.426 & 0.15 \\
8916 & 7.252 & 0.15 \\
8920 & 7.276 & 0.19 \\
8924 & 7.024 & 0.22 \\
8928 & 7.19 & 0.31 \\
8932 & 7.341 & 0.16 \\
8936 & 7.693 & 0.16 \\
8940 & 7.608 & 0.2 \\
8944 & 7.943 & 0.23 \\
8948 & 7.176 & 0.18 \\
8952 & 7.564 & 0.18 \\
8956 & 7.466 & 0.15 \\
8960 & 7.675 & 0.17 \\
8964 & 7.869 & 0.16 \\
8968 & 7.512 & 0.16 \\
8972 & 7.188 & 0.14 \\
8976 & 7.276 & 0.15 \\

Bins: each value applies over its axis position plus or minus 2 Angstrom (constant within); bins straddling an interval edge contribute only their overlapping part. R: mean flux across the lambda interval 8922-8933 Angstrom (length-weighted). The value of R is 7.17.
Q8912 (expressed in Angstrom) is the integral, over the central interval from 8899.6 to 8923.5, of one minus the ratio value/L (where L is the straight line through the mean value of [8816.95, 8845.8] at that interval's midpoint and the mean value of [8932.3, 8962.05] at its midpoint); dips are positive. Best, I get 0.5 Angstrom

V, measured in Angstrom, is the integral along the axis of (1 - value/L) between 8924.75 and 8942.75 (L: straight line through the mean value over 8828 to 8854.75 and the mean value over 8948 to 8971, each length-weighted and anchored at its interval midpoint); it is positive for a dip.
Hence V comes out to 0.2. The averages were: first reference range 7.44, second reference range 7.56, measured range 7.45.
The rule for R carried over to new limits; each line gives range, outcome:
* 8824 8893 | 7.32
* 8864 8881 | 7.05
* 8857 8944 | 7.33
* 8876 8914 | 7.42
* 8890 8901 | 7.4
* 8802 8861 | 7.4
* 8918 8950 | 7.41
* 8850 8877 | 7.16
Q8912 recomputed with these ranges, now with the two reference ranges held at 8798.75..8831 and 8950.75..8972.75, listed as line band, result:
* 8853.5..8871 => 0.7 Angstrom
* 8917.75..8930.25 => 0.6 Angstrom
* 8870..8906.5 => 0.7 Angstrom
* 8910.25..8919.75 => 0.2 Angstrom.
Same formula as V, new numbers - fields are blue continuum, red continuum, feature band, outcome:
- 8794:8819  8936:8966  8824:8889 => 1.5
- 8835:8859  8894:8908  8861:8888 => 0.9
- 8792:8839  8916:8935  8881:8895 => -0.3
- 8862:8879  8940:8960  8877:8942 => -1.1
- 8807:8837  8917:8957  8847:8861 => 0.2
